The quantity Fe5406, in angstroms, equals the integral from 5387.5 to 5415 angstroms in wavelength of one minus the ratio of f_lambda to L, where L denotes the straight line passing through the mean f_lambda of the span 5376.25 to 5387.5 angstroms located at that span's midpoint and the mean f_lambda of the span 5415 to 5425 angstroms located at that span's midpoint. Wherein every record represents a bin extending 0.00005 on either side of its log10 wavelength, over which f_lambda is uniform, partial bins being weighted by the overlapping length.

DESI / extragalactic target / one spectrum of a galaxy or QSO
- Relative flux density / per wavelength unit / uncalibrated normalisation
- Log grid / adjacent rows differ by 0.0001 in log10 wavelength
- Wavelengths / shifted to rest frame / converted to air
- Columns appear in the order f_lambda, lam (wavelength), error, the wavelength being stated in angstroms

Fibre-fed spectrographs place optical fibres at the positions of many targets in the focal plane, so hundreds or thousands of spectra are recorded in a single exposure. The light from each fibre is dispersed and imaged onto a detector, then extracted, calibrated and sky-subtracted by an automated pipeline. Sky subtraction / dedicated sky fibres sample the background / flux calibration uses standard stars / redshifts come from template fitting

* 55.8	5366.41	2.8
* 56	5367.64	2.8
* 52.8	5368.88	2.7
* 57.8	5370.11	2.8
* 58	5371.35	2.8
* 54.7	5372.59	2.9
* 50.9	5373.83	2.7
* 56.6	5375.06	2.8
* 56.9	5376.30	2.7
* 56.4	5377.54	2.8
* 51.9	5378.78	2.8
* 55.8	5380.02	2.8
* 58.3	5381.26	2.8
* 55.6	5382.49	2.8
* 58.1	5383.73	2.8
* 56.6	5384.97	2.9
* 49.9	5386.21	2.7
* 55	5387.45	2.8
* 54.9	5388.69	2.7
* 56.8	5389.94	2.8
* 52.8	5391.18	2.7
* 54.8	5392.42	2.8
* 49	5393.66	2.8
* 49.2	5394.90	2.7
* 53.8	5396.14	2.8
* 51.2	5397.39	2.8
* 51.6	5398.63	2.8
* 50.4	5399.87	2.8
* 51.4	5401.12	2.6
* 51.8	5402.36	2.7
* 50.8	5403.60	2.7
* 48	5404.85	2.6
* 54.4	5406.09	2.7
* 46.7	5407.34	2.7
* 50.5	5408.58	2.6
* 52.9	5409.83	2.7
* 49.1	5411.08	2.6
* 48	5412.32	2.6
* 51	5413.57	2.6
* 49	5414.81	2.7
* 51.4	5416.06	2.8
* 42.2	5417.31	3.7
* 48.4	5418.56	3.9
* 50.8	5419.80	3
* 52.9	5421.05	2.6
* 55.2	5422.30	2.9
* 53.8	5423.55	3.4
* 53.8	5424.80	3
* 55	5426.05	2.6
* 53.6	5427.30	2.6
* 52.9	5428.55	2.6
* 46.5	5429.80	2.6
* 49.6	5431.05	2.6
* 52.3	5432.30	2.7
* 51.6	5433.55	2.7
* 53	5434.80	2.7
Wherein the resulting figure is 0.88 angstroms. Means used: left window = 55.4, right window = 50.8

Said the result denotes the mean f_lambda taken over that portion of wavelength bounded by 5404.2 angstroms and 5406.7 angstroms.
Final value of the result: 51.2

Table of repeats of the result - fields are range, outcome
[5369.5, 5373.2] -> 56.7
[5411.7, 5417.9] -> 48.4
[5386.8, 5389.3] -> 54.9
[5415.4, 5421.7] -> 49.1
